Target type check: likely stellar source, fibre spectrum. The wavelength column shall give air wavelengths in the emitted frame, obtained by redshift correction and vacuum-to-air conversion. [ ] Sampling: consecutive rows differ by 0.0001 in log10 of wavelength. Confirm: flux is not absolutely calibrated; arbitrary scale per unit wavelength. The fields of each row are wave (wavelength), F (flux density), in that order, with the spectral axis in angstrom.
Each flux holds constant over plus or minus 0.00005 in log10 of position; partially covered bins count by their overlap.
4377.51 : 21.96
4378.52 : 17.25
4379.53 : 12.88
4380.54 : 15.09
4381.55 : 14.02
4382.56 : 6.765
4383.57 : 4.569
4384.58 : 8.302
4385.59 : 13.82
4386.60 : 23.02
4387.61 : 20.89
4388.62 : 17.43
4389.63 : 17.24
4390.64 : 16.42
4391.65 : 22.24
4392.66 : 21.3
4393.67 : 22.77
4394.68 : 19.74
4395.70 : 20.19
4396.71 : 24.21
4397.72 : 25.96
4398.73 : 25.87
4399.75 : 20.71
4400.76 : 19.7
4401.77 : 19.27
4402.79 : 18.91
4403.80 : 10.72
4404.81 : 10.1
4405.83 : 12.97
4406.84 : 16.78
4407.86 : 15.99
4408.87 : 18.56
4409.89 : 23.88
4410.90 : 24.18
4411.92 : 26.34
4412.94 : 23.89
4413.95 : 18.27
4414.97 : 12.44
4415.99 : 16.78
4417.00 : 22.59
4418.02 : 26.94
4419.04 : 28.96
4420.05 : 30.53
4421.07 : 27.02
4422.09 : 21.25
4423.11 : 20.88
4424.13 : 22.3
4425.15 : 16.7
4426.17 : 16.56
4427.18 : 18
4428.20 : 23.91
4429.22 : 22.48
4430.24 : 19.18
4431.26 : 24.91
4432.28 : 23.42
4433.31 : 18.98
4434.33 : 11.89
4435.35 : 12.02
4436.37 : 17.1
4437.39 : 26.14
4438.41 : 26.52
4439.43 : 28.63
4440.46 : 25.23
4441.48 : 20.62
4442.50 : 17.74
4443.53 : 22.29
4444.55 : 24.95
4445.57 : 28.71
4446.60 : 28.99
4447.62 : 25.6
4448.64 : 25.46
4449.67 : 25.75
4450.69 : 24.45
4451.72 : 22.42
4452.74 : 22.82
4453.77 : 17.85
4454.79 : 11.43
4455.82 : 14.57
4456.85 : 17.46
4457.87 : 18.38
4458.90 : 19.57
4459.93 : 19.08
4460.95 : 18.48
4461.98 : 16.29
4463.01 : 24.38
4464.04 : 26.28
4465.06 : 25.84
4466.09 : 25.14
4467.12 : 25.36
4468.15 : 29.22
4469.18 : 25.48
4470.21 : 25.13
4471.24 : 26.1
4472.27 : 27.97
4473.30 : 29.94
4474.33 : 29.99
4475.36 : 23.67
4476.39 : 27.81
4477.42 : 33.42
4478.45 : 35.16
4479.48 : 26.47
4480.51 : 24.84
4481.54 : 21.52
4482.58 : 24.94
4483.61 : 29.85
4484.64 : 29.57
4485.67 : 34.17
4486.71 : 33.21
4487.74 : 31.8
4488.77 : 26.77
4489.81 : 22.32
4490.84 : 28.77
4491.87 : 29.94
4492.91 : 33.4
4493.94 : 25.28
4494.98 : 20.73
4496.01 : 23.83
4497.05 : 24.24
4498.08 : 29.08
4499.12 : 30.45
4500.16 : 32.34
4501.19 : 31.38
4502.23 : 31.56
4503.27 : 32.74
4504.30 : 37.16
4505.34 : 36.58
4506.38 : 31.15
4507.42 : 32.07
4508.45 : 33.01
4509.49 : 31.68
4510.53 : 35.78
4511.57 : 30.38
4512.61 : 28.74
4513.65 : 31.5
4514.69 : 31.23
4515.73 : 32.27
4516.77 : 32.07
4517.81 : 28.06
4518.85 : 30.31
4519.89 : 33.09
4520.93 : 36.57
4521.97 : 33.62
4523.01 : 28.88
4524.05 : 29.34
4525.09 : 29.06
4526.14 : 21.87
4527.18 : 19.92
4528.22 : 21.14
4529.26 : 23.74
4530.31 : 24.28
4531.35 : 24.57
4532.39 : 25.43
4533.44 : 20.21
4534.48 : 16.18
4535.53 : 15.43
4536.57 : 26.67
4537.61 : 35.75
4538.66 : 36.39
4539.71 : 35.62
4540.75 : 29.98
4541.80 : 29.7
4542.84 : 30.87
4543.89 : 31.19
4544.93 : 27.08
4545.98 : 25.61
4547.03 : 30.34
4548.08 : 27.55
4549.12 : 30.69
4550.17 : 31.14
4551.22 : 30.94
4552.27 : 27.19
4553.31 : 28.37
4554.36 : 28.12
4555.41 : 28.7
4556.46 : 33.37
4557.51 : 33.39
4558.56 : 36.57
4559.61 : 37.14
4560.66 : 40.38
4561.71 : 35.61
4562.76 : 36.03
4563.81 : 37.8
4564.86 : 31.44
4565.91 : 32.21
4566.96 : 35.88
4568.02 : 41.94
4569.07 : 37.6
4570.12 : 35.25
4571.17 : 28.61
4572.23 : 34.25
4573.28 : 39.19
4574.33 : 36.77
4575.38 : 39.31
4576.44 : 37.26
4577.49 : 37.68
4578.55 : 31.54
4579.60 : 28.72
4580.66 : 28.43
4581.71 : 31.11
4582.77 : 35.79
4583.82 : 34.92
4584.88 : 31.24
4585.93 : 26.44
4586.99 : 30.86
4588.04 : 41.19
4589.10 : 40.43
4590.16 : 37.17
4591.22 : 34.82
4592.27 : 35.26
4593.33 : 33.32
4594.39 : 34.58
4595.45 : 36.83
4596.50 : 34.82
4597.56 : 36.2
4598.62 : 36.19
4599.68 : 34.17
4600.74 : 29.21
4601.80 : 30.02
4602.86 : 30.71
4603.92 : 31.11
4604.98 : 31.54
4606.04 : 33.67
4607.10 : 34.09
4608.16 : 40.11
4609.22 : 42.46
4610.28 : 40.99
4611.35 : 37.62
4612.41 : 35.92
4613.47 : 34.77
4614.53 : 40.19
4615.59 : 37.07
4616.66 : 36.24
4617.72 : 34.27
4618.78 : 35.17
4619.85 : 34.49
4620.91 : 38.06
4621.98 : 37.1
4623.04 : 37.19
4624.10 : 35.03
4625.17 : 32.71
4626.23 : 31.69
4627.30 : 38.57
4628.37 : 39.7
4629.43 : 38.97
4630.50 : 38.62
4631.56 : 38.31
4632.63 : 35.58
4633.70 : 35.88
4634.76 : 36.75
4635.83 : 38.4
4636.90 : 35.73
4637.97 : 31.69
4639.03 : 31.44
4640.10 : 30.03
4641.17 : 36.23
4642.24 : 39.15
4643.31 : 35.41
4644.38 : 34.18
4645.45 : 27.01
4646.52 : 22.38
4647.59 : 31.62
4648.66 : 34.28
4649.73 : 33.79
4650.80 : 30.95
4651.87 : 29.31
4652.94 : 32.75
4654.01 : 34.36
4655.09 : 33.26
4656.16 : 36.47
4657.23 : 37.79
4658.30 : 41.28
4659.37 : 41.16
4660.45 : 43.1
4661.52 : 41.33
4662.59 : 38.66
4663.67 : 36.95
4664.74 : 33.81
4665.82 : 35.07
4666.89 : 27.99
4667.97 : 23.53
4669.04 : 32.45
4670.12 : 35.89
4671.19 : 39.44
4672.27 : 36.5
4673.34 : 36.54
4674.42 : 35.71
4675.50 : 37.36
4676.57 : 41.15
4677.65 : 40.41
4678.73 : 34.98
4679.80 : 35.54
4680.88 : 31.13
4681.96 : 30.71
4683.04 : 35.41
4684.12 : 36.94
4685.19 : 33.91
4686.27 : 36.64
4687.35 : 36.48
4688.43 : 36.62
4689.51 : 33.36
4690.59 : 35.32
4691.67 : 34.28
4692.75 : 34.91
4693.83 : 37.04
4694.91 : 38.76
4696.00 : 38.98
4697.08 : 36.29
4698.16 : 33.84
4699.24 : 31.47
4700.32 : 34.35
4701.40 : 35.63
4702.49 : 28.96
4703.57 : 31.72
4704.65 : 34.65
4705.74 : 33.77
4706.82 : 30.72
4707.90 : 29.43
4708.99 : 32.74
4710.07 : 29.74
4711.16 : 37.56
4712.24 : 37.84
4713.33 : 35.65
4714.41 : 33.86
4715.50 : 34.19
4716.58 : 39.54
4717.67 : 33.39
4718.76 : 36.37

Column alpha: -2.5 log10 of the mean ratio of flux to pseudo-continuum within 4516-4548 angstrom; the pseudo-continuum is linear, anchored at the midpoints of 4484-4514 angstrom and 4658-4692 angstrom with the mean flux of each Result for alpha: 0.13 mag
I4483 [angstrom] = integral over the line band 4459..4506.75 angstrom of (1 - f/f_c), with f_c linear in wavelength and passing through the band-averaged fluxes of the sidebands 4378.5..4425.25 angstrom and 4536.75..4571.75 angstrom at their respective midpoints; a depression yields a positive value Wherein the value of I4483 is -2.5 angstrom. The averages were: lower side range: 19.1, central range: 27.7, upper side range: 32.6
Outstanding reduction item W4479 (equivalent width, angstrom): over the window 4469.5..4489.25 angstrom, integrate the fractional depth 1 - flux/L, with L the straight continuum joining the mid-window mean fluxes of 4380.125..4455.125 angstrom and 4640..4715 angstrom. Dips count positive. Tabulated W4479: -4.0 angstrom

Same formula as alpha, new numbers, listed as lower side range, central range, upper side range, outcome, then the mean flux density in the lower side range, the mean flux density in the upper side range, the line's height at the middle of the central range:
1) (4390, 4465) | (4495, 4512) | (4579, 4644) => -0.16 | 21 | 35.2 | 26.9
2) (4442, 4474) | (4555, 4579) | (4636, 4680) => -0.21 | 23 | 34.8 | 29.5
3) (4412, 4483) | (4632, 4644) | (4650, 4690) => -0.04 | 23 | 35.5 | 33.7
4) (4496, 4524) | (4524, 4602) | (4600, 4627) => 0.06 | 31.6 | 35.3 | 33.5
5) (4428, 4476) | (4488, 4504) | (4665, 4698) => -0.13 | 22.7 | 35.3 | 25.1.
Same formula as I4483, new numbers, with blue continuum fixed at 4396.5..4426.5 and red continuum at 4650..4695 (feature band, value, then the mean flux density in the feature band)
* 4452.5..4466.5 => 2.2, 19.7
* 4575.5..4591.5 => -1.8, 33.9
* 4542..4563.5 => -2.1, 31.6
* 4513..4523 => -1.9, 31.9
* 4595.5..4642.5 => -4.5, 35.6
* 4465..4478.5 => -2.0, 27.7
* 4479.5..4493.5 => -2.0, 28.5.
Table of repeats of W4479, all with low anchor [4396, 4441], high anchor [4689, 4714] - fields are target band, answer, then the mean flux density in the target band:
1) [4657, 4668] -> -1.6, 37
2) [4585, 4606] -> -3.4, 33.9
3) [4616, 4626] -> -1.7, 35.5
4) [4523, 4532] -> 0.5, 24.5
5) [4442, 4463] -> 1.2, 21.2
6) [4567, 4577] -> -3.0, 36.6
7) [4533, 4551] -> -1.1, 28.3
